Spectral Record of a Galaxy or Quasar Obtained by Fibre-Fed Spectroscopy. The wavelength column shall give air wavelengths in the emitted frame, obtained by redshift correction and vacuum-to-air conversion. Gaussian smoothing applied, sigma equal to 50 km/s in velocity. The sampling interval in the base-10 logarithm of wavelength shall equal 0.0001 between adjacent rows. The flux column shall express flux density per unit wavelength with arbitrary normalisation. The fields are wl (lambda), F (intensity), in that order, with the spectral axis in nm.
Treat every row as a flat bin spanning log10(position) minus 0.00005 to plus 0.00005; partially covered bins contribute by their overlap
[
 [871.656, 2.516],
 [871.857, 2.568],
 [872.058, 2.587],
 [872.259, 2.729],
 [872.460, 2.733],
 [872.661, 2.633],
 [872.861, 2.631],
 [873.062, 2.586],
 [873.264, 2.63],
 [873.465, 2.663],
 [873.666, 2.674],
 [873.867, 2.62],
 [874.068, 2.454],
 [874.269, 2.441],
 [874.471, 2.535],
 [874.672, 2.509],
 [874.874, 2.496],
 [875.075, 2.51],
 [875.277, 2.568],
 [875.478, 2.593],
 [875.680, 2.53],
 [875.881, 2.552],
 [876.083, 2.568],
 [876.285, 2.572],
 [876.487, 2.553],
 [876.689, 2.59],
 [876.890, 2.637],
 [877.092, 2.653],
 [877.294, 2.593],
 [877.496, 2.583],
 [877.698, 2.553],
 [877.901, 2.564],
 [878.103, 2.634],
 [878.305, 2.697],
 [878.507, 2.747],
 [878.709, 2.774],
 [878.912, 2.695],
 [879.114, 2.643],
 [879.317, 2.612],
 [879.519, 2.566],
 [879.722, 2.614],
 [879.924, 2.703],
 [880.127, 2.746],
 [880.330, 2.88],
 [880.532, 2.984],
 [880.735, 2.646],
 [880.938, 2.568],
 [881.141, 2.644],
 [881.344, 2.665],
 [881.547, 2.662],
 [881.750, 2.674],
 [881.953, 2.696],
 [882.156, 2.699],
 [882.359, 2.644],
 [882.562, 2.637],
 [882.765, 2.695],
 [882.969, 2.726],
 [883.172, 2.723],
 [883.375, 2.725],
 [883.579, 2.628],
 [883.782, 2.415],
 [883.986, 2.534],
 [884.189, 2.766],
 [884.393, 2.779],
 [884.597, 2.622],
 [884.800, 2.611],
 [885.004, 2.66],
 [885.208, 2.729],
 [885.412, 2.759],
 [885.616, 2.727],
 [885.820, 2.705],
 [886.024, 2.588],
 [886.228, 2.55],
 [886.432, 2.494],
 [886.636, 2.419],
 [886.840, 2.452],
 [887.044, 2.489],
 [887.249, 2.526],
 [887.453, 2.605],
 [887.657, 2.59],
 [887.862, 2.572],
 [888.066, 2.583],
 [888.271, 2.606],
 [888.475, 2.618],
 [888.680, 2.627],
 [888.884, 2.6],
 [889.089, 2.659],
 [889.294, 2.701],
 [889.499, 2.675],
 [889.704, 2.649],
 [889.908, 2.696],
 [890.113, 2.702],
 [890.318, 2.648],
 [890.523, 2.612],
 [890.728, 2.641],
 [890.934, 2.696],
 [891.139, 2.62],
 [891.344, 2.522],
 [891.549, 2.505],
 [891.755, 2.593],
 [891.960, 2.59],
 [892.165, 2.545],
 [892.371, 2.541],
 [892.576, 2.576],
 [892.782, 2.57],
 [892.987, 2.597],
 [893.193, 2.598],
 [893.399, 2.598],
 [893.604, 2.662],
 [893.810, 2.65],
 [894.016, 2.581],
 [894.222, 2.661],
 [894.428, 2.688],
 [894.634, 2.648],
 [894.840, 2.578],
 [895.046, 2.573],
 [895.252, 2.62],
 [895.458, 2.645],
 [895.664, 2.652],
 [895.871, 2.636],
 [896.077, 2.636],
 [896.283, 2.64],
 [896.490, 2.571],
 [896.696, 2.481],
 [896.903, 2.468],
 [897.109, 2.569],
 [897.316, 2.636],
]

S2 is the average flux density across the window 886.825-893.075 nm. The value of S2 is 2.6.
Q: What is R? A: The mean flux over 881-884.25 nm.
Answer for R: 2.66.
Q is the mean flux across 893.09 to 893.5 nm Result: 2.59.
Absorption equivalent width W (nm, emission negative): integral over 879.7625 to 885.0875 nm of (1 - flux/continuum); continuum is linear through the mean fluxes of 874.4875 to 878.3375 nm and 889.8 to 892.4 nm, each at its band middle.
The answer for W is -0.19 nm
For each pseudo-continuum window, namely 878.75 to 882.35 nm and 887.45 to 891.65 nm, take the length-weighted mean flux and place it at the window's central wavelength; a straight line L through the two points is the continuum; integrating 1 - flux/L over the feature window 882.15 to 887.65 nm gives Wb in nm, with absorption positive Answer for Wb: 0.07 nm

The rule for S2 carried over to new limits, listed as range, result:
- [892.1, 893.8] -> 2.59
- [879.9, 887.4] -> 2.65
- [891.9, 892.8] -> 2.56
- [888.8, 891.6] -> 2.64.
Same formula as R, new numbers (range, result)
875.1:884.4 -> 2.65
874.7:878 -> 2.57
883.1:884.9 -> 2.64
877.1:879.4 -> 2.64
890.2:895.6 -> 2.61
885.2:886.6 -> 2.63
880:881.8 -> 2.72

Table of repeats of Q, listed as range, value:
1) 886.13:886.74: 2.49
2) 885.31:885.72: 2.74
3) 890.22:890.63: 2.63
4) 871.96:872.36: 2.66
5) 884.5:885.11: 2.63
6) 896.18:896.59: 2.6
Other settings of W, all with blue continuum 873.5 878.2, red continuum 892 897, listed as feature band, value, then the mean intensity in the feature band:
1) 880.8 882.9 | -0.07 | 2.66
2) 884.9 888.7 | -0.01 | 2.59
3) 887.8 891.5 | -0.06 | 2.63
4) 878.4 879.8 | -0.05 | 2.67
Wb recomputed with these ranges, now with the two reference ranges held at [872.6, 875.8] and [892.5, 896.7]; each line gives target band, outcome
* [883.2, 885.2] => -0.042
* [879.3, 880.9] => -0.085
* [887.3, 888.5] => 0.004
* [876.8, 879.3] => -0.068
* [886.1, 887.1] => 0.044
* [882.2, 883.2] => -0.037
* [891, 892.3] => 0.021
